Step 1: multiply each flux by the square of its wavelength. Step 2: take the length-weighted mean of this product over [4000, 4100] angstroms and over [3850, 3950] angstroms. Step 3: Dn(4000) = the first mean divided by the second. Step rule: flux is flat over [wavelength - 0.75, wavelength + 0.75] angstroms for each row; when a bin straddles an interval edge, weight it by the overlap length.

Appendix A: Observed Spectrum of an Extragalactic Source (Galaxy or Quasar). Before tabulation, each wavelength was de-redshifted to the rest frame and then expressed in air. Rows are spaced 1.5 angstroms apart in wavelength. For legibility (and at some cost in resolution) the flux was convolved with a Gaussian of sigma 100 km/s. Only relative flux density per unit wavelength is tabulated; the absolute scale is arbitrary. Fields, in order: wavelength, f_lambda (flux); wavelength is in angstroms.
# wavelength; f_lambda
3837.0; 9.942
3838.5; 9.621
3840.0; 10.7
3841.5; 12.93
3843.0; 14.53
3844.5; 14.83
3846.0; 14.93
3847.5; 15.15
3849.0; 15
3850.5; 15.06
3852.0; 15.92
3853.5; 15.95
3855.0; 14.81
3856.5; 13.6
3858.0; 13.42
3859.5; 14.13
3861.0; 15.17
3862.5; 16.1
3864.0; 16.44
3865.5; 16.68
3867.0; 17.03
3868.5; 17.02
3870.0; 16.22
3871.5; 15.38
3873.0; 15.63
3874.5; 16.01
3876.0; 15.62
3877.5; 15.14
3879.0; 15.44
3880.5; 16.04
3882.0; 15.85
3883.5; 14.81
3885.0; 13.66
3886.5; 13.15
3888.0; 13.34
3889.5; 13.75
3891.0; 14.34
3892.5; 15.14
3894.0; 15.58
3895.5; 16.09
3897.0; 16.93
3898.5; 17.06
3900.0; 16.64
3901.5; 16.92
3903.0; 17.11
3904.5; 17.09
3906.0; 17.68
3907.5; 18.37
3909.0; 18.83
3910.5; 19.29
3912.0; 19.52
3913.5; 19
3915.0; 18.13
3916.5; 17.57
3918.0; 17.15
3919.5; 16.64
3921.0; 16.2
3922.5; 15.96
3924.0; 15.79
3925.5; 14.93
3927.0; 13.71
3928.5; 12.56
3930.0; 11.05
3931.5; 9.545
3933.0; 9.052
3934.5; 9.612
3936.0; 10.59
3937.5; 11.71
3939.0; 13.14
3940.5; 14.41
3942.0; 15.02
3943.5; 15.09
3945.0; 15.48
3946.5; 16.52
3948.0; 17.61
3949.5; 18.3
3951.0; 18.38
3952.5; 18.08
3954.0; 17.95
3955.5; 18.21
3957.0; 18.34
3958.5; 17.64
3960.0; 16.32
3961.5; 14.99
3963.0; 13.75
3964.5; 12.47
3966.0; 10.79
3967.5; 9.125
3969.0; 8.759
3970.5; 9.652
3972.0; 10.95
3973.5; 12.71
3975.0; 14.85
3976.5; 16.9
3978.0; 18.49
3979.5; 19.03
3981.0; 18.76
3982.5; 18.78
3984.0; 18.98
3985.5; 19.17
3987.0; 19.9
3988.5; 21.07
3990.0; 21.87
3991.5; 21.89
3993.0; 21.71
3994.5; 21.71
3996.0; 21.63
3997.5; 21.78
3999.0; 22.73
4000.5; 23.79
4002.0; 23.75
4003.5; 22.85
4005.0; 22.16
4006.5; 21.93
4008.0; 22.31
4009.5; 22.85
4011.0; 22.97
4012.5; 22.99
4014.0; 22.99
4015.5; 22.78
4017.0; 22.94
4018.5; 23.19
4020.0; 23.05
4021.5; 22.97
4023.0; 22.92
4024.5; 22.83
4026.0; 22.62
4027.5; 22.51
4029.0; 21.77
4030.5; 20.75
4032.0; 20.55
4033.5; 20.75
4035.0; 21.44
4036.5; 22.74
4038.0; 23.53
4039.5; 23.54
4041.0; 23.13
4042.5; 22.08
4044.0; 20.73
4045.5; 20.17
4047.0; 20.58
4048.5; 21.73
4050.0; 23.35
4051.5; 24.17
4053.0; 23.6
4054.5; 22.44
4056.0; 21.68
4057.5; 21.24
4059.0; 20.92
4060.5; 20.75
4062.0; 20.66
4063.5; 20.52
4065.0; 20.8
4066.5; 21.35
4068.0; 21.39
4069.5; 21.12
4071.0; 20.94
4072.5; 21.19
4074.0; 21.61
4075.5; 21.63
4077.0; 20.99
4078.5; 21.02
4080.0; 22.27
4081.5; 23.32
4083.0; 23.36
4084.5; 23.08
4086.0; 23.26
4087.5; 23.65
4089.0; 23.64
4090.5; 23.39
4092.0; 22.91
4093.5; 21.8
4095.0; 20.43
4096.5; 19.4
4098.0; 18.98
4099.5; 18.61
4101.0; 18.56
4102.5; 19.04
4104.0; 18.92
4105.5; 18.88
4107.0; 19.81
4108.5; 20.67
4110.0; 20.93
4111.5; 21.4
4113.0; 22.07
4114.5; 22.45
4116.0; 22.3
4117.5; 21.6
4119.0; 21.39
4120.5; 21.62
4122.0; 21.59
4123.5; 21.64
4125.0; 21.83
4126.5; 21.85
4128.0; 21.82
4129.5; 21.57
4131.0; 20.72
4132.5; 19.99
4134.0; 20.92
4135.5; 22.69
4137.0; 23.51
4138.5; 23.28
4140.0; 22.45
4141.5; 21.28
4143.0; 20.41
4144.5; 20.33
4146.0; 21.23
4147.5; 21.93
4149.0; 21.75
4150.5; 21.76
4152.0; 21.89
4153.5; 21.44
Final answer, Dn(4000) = 1.54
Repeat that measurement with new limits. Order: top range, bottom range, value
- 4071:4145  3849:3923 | 1.49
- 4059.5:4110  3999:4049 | 0.97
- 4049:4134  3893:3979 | 1.52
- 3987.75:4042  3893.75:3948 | 1.52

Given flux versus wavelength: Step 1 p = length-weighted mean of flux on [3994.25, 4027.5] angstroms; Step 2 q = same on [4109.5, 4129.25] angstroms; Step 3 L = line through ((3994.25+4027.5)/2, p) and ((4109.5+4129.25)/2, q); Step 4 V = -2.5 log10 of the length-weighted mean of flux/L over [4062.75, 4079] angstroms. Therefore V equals 0.05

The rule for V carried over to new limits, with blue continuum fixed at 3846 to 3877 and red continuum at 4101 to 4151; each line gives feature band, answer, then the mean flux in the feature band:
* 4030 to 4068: -0.112 mag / 21.7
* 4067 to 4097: -0.088 mag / 22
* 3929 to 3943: 0.419 mag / 11.7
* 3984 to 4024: -0.193 mag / 22.2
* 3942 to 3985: 0.137 mag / 15.6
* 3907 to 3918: -0.121 mag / 18.6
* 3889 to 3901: 0.033 mag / 15.8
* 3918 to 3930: 0.128 mag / 15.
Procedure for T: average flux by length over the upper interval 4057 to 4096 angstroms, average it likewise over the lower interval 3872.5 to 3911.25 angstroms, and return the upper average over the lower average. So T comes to 1.36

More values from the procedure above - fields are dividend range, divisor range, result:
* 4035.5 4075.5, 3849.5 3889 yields 1.42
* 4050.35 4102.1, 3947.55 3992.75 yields 1.31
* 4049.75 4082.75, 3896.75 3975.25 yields 1.43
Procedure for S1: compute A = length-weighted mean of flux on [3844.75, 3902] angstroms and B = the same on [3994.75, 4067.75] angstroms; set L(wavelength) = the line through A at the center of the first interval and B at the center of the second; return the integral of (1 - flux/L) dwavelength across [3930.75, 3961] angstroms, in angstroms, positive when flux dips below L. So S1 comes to 5.7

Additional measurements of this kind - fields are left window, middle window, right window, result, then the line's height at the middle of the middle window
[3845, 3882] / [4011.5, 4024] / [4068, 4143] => -2.4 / 19.3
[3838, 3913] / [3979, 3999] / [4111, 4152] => -2.5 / 18.3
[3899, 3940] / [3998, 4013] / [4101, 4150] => -4.2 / 17.8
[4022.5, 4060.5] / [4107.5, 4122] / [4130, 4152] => 0.1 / 21.7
